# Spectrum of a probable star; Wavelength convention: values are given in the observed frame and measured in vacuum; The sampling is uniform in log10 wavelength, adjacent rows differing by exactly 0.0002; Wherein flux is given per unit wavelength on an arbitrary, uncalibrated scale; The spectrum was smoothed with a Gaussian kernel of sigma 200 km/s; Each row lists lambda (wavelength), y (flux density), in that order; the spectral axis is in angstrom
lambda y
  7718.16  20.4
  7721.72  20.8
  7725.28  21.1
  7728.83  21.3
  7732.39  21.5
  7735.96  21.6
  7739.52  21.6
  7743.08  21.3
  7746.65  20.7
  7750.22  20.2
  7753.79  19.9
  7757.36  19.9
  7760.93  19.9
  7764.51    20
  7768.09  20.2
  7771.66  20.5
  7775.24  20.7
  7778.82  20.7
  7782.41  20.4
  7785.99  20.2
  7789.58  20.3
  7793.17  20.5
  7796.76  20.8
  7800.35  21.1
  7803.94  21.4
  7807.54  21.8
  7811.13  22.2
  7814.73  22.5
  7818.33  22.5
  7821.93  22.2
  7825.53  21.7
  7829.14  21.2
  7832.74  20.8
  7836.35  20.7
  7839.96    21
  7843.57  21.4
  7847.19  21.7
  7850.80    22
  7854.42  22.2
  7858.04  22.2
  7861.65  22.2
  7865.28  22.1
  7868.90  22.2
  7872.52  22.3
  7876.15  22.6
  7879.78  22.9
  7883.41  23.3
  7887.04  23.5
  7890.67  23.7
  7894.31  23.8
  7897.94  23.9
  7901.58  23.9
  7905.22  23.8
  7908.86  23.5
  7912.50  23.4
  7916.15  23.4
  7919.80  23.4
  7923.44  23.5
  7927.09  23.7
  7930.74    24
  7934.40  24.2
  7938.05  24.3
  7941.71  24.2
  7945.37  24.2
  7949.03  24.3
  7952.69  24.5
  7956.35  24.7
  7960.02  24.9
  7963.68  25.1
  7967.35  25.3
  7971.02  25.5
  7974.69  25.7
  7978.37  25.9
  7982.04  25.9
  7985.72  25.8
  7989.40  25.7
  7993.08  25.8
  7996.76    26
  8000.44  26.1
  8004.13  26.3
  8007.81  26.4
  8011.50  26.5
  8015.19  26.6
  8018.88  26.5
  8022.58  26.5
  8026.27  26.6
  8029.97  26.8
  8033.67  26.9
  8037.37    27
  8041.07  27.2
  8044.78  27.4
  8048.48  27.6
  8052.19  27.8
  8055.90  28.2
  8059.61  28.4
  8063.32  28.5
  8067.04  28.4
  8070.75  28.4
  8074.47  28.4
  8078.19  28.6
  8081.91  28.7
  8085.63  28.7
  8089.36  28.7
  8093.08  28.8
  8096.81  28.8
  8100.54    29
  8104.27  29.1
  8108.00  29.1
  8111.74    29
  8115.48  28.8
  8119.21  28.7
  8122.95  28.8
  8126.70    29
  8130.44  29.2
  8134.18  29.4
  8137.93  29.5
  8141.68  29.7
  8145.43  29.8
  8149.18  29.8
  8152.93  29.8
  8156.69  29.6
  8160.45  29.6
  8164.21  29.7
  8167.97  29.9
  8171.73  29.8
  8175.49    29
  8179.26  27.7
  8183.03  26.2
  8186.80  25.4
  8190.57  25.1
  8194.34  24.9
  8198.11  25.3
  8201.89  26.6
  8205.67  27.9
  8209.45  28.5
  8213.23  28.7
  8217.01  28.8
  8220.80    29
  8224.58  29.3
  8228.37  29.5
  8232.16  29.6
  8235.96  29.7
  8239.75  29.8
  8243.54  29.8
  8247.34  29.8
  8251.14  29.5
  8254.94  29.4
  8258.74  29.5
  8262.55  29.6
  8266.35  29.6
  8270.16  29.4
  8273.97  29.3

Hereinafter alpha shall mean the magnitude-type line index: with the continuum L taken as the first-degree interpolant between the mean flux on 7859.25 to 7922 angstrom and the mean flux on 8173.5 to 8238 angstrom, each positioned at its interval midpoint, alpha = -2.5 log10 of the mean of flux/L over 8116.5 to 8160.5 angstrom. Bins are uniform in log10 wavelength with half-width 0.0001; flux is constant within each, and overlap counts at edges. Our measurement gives -0.10 mag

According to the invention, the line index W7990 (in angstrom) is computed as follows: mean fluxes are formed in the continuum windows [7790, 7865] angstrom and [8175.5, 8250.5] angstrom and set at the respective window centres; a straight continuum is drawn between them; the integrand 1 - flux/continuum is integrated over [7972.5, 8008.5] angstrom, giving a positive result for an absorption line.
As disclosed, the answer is -2.4 angstrom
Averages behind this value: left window 21.6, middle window 25.9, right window 28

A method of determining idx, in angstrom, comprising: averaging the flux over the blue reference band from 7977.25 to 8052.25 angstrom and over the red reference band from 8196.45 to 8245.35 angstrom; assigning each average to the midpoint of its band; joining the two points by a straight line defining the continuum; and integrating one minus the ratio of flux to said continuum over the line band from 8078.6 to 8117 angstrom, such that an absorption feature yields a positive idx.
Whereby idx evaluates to -2.07 angstrom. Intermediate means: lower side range 26.5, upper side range 28.7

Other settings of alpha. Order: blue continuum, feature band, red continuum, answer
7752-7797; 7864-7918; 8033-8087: 0.01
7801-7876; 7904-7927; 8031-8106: 0.02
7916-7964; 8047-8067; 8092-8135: -0.03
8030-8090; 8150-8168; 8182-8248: -0.06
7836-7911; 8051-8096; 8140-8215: -0.09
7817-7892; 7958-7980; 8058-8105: 0.00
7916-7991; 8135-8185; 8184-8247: -0.07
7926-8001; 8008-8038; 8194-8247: -0.03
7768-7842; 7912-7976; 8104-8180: 0.01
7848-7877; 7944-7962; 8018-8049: 0.01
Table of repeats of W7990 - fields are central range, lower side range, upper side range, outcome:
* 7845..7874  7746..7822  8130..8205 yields 0.2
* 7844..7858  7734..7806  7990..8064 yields 0.4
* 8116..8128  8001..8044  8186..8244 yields -0.6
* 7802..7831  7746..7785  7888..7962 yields -0.7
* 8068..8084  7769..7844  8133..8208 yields -1.3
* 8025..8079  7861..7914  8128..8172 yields -1.0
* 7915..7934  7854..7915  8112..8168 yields 0.3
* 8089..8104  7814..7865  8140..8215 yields -1.3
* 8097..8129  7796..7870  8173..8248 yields -3.1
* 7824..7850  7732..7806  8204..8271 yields 0.8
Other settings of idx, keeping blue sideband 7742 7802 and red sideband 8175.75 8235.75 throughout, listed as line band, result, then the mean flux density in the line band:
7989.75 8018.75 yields -2.4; 26.2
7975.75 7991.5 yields -1.2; 25.8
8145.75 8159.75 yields -1.6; 29.7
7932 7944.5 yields -0.6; 24.2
